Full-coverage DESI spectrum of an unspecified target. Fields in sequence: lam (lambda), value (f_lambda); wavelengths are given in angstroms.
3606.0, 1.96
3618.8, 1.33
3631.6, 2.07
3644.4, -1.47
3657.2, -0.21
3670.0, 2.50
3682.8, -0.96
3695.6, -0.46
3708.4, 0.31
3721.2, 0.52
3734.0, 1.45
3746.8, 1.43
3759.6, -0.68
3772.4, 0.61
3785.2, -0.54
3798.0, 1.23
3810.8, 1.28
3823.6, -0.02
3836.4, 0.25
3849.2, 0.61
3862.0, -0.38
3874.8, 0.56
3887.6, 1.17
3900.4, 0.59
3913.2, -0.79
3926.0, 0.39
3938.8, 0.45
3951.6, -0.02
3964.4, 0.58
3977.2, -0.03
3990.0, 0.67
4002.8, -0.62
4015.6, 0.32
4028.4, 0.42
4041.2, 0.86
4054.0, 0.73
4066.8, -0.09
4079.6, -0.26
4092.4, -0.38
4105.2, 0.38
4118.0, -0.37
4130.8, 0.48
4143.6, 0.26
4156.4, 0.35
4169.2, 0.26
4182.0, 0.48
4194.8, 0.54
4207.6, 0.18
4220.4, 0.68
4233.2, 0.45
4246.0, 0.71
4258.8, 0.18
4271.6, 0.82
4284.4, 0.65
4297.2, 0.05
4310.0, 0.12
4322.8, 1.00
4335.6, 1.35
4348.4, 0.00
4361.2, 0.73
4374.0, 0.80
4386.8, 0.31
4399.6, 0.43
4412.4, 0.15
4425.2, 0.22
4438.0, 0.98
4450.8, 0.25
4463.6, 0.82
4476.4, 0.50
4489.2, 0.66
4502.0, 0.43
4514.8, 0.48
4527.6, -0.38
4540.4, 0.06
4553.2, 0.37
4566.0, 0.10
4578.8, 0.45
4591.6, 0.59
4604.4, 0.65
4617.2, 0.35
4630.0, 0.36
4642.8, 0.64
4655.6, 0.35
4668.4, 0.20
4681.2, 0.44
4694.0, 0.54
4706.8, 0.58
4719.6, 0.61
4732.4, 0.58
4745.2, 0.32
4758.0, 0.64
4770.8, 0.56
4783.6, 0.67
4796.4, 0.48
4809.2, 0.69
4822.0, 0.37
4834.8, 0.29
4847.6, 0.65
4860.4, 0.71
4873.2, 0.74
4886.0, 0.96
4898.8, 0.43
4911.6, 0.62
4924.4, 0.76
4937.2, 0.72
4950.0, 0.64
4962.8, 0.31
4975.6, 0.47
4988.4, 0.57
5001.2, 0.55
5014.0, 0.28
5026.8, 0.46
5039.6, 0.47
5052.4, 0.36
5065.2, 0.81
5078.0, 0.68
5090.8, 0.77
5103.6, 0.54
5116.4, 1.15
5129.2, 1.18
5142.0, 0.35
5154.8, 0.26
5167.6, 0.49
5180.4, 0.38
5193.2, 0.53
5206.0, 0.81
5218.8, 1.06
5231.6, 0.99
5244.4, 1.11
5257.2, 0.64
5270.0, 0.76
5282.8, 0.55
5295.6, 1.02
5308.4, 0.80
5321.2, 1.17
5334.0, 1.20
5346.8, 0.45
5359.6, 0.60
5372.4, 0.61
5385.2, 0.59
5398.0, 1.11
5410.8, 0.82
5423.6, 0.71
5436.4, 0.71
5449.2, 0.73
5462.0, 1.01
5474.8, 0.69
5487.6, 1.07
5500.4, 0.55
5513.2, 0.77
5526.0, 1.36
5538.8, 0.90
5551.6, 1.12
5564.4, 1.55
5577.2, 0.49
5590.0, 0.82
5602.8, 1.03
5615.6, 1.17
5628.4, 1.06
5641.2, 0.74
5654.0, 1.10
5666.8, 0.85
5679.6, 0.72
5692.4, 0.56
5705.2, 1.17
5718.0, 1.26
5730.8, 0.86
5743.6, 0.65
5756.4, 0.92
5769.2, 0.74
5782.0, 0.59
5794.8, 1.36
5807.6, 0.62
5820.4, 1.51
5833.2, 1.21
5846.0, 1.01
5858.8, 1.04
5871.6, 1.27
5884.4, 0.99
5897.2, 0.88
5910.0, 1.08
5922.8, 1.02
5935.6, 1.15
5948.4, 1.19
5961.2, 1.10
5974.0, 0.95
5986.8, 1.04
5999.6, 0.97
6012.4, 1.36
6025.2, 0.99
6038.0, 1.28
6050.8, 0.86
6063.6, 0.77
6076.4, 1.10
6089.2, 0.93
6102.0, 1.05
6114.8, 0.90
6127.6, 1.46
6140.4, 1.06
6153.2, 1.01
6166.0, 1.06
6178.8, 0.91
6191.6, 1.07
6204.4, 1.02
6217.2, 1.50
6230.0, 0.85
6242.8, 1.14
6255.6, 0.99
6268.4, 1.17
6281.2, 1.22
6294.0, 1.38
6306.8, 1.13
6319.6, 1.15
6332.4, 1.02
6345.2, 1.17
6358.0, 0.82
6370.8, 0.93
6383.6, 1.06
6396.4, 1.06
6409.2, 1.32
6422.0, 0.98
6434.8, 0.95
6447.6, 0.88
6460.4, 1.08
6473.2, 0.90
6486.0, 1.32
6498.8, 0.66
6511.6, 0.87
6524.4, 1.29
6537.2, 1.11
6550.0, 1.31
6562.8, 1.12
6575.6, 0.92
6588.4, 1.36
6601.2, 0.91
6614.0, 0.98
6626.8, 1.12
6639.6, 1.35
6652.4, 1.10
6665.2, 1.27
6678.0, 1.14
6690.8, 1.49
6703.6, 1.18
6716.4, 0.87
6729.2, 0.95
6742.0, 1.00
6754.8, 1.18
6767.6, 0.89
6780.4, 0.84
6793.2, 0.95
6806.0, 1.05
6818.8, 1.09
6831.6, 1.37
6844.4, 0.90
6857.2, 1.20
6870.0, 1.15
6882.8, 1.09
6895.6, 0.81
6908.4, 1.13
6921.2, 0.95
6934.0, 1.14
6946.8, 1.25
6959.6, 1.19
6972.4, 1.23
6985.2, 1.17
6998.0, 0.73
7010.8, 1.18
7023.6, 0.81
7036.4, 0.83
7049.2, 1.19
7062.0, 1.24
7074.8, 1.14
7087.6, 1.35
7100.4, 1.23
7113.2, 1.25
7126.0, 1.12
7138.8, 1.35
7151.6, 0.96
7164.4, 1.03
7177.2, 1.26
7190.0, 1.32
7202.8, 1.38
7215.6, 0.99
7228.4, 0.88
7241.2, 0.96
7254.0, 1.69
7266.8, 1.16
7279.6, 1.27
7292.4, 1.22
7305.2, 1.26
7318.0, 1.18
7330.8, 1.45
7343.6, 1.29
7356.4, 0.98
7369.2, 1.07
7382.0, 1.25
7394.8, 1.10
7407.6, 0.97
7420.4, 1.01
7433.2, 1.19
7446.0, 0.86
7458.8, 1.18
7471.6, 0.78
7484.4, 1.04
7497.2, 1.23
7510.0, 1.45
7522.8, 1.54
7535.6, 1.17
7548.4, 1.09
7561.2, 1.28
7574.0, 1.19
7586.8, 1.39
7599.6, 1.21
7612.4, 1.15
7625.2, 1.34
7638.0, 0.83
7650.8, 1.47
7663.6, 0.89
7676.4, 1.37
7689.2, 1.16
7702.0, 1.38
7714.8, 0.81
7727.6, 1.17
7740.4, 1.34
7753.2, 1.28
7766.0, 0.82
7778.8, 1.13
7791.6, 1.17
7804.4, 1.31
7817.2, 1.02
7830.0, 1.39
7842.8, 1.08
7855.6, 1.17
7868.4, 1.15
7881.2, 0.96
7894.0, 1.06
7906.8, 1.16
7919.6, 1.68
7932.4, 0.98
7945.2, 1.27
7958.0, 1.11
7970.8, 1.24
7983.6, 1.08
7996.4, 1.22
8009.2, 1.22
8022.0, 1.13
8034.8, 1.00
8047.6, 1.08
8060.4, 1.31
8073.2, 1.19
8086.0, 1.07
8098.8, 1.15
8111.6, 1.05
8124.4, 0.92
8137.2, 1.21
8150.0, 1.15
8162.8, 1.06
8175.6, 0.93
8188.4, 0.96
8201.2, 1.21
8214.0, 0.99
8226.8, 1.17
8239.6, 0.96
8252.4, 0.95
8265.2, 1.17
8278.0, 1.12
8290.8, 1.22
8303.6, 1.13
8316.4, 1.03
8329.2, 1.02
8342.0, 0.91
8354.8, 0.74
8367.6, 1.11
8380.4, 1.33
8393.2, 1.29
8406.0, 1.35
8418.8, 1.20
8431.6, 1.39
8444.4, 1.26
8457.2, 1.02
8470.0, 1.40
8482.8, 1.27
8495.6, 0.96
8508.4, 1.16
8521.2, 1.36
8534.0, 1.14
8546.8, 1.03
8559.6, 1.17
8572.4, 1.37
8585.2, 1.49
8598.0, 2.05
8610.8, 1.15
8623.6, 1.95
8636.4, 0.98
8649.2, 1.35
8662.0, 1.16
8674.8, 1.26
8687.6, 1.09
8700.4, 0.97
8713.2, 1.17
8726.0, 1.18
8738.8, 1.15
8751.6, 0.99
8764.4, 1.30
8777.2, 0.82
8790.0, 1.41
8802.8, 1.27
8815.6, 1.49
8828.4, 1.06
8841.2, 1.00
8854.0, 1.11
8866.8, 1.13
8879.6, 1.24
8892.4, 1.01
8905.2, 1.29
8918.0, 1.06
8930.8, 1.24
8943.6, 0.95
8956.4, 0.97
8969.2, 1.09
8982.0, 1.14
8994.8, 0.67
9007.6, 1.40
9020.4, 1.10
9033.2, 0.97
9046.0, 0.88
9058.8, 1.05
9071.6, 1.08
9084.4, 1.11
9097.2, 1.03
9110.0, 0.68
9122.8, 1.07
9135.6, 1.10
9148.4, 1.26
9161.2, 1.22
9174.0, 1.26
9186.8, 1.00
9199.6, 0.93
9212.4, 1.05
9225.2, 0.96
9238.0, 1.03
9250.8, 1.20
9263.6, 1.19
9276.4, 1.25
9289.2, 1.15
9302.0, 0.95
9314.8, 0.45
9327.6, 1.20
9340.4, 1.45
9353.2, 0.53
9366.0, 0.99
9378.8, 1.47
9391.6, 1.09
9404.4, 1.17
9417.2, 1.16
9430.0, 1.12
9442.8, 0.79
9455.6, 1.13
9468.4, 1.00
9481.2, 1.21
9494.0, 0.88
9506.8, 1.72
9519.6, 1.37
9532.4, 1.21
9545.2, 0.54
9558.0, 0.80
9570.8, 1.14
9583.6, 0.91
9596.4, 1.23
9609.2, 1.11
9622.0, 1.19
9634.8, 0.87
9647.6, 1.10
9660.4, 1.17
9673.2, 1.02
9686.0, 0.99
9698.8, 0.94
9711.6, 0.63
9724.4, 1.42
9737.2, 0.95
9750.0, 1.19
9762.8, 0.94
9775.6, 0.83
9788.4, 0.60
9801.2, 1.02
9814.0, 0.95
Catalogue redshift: 0.309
